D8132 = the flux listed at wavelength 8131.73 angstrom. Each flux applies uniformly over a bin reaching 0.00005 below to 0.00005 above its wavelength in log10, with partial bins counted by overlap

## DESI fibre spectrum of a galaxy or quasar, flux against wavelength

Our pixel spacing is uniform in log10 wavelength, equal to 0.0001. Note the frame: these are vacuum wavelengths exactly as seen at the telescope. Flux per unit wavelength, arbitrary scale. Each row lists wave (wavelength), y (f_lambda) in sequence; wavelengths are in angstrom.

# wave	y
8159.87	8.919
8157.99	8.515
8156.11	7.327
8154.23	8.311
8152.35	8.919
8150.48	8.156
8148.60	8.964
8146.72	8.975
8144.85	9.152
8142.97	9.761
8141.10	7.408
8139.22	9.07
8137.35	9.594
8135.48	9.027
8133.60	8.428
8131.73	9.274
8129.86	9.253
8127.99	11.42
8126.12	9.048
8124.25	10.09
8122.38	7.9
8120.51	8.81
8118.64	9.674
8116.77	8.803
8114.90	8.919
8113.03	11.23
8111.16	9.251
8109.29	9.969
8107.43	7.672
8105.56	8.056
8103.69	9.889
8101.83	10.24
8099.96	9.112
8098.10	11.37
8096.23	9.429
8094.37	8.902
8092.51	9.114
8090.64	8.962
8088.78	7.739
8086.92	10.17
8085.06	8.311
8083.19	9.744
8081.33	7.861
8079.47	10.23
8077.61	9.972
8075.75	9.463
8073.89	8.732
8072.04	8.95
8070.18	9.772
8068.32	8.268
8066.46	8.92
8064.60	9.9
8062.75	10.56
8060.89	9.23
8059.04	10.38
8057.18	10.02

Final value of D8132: 9.274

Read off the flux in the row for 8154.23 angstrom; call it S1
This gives 8.311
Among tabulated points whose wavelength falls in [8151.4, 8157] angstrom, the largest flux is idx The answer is 8.919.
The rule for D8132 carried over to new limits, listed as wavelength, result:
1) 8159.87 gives 8.919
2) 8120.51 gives 8.81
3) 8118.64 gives 9.674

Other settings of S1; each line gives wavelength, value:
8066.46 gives 8.92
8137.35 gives 9.594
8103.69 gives 9.889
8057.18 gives 10.02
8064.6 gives 9.9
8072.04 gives 8.95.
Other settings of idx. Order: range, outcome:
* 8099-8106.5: 10.24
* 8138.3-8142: 9.07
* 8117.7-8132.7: 11.42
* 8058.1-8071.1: 10.56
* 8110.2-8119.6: 11.23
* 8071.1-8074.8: 8.95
